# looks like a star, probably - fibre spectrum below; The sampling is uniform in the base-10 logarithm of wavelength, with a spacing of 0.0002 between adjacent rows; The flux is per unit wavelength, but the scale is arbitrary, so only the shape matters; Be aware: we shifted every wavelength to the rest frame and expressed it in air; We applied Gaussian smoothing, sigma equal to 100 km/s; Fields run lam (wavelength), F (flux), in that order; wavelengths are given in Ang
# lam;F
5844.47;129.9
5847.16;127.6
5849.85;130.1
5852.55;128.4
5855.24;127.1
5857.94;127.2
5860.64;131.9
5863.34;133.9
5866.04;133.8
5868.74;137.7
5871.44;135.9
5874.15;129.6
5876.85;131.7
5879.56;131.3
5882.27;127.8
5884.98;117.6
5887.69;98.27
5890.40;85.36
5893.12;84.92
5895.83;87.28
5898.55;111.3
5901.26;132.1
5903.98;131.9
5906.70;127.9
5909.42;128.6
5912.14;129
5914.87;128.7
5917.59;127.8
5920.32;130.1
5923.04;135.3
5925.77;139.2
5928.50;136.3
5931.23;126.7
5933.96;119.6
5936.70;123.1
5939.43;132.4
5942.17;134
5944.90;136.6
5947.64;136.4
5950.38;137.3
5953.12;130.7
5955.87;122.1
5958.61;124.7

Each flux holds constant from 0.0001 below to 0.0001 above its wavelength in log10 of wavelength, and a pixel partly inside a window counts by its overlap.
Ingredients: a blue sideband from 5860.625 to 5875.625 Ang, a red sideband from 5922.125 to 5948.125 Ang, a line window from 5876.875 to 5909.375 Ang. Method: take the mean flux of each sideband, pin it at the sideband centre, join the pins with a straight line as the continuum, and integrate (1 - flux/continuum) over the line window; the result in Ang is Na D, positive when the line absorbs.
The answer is 4.7 Ang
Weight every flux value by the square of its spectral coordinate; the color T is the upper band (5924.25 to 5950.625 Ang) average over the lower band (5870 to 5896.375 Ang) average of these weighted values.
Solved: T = 1.18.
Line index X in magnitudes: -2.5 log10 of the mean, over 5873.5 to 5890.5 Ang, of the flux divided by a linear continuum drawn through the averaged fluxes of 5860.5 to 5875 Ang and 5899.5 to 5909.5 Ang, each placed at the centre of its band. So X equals 0.11 mag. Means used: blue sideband 134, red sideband 130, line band 119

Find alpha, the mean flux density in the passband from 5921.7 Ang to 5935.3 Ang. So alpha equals 131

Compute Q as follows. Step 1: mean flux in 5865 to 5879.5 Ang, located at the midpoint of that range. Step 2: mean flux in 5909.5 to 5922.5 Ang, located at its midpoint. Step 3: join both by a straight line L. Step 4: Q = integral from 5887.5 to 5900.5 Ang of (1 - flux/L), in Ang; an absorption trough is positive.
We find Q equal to 3.6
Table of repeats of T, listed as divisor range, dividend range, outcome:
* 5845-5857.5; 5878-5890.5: 0.91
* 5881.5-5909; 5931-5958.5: 1.19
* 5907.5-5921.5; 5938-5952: 1.06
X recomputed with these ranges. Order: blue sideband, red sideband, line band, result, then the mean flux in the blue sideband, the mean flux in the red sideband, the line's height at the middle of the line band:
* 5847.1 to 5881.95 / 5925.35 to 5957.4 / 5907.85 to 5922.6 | 0.01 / 131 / 131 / 131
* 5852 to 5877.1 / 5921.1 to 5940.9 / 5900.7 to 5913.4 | 0.01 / 132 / 130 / 131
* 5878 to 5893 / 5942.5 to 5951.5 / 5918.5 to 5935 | -0.03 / 110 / 137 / 128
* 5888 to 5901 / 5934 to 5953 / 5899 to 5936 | -0.15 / 96.1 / 132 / 113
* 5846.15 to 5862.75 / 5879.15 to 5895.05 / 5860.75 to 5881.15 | -0.14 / 129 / 105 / 117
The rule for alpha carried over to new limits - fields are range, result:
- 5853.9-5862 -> 129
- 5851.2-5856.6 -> 128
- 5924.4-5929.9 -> 138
